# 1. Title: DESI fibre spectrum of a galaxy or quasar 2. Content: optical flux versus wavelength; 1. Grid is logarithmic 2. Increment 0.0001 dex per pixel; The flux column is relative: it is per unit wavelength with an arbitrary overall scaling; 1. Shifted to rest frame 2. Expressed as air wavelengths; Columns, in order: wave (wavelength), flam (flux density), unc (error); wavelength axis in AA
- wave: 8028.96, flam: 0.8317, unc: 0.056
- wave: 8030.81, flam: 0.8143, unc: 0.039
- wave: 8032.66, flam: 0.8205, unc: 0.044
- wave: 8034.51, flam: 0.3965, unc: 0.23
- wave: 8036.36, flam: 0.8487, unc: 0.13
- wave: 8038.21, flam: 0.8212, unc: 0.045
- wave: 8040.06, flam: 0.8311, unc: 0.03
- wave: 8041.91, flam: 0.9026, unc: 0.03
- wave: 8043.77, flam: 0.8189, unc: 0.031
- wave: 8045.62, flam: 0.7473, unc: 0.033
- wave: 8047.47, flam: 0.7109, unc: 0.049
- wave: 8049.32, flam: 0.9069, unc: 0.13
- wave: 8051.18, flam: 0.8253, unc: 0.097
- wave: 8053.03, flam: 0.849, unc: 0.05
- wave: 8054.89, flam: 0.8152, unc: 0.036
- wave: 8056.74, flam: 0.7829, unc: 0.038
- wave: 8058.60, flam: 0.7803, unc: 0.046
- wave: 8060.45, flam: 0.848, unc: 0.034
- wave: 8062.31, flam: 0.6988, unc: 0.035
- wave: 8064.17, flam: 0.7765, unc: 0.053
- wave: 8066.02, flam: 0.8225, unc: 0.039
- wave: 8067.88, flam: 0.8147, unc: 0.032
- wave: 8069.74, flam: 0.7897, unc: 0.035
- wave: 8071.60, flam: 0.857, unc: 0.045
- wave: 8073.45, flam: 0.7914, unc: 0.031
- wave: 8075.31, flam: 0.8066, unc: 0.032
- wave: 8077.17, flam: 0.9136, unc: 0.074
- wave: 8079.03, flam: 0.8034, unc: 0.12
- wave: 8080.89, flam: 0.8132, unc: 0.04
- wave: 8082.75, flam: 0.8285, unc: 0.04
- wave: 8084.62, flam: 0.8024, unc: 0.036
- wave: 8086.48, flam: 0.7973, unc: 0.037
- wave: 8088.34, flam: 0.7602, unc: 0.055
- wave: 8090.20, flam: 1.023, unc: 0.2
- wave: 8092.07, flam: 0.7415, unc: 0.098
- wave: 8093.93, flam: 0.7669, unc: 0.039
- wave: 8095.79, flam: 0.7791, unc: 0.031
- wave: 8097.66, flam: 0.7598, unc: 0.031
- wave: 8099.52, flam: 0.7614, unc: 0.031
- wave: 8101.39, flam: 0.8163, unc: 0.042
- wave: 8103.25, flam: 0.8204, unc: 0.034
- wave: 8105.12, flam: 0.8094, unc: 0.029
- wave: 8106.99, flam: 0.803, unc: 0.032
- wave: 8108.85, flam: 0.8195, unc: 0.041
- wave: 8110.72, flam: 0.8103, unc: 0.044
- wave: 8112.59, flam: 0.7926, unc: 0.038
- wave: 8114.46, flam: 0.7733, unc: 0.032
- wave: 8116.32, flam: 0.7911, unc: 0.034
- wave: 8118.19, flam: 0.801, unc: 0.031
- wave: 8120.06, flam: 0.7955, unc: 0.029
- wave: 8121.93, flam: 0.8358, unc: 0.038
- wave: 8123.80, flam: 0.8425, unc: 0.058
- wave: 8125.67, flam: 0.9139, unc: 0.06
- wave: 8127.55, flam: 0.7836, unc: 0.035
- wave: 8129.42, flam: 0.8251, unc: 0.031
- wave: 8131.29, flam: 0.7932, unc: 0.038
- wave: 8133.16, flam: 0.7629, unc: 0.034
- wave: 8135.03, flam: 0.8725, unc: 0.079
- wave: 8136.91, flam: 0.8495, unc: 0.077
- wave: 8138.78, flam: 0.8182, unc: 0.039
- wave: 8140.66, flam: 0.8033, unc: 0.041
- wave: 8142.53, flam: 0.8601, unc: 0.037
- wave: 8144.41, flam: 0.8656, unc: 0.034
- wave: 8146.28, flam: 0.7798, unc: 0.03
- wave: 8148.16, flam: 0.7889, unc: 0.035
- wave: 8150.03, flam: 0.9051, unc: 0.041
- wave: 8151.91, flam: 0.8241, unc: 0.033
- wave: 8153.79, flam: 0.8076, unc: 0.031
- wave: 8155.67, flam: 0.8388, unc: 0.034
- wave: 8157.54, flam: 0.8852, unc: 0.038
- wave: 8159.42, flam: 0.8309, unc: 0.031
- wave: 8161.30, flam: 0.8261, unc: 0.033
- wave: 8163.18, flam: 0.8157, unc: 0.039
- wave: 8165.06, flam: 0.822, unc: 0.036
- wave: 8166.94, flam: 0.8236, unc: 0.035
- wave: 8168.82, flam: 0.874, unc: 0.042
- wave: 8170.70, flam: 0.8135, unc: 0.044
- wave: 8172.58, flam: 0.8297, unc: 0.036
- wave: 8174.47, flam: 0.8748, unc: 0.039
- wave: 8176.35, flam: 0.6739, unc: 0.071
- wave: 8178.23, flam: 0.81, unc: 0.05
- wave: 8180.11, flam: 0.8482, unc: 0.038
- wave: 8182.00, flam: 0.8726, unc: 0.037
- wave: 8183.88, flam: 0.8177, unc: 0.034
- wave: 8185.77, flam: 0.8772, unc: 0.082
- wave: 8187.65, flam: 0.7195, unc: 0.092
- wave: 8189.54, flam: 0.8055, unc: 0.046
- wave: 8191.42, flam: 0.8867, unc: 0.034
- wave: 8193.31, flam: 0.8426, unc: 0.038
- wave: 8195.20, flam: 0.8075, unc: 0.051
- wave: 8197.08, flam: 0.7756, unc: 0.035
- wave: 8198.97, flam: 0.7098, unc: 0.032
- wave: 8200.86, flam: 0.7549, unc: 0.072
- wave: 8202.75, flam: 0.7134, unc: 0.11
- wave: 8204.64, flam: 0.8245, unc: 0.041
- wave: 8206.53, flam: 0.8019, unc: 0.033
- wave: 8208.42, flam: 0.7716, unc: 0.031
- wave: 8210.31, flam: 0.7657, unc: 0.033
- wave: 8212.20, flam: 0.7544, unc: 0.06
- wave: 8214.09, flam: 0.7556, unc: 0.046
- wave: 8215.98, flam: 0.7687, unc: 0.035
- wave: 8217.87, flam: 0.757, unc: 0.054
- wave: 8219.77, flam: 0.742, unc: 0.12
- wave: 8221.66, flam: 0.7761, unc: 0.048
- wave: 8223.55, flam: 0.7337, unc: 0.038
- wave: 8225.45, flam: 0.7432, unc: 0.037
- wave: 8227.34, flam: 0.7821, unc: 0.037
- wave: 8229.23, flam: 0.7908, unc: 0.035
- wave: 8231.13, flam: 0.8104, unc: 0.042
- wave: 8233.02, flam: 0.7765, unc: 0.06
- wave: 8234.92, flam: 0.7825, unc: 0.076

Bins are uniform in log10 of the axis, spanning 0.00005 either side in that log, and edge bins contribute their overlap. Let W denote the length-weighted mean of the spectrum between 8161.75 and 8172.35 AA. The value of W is 0.83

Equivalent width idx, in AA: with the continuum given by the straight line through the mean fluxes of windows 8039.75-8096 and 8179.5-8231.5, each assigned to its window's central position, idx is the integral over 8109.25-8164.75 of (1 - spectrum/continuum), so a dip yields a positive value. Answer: -1.7 AA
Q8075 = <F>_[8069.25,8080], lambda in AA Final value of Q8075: 0.829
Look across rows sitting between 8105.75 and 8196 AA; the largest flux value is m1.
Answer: 0.9139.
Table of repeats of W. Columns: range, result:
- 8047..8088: 0.811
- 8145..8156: 0.825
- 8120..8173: 0.831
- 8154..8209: 0.812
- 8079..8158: 0.817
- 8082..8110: 0.806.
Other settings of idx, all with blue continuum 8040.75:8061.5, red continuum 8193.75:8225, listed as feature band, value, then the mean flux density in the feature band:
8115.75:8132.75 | -0.6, 0.819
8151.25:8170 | -1.3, 0.835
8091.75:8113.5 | 0.2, 0.791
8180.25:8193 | -1.0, 0.831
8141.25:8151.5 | -0.7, 0.838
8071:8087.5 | -0.3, 0.823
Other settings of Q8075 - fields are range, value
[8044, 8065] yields 0.796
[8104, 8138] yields 0.815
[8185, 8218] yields 0.783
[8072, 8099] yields 0.814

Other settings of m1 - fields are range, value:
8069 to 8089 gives 0.9136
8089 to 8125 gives 1.023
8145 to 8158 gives 0.9051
